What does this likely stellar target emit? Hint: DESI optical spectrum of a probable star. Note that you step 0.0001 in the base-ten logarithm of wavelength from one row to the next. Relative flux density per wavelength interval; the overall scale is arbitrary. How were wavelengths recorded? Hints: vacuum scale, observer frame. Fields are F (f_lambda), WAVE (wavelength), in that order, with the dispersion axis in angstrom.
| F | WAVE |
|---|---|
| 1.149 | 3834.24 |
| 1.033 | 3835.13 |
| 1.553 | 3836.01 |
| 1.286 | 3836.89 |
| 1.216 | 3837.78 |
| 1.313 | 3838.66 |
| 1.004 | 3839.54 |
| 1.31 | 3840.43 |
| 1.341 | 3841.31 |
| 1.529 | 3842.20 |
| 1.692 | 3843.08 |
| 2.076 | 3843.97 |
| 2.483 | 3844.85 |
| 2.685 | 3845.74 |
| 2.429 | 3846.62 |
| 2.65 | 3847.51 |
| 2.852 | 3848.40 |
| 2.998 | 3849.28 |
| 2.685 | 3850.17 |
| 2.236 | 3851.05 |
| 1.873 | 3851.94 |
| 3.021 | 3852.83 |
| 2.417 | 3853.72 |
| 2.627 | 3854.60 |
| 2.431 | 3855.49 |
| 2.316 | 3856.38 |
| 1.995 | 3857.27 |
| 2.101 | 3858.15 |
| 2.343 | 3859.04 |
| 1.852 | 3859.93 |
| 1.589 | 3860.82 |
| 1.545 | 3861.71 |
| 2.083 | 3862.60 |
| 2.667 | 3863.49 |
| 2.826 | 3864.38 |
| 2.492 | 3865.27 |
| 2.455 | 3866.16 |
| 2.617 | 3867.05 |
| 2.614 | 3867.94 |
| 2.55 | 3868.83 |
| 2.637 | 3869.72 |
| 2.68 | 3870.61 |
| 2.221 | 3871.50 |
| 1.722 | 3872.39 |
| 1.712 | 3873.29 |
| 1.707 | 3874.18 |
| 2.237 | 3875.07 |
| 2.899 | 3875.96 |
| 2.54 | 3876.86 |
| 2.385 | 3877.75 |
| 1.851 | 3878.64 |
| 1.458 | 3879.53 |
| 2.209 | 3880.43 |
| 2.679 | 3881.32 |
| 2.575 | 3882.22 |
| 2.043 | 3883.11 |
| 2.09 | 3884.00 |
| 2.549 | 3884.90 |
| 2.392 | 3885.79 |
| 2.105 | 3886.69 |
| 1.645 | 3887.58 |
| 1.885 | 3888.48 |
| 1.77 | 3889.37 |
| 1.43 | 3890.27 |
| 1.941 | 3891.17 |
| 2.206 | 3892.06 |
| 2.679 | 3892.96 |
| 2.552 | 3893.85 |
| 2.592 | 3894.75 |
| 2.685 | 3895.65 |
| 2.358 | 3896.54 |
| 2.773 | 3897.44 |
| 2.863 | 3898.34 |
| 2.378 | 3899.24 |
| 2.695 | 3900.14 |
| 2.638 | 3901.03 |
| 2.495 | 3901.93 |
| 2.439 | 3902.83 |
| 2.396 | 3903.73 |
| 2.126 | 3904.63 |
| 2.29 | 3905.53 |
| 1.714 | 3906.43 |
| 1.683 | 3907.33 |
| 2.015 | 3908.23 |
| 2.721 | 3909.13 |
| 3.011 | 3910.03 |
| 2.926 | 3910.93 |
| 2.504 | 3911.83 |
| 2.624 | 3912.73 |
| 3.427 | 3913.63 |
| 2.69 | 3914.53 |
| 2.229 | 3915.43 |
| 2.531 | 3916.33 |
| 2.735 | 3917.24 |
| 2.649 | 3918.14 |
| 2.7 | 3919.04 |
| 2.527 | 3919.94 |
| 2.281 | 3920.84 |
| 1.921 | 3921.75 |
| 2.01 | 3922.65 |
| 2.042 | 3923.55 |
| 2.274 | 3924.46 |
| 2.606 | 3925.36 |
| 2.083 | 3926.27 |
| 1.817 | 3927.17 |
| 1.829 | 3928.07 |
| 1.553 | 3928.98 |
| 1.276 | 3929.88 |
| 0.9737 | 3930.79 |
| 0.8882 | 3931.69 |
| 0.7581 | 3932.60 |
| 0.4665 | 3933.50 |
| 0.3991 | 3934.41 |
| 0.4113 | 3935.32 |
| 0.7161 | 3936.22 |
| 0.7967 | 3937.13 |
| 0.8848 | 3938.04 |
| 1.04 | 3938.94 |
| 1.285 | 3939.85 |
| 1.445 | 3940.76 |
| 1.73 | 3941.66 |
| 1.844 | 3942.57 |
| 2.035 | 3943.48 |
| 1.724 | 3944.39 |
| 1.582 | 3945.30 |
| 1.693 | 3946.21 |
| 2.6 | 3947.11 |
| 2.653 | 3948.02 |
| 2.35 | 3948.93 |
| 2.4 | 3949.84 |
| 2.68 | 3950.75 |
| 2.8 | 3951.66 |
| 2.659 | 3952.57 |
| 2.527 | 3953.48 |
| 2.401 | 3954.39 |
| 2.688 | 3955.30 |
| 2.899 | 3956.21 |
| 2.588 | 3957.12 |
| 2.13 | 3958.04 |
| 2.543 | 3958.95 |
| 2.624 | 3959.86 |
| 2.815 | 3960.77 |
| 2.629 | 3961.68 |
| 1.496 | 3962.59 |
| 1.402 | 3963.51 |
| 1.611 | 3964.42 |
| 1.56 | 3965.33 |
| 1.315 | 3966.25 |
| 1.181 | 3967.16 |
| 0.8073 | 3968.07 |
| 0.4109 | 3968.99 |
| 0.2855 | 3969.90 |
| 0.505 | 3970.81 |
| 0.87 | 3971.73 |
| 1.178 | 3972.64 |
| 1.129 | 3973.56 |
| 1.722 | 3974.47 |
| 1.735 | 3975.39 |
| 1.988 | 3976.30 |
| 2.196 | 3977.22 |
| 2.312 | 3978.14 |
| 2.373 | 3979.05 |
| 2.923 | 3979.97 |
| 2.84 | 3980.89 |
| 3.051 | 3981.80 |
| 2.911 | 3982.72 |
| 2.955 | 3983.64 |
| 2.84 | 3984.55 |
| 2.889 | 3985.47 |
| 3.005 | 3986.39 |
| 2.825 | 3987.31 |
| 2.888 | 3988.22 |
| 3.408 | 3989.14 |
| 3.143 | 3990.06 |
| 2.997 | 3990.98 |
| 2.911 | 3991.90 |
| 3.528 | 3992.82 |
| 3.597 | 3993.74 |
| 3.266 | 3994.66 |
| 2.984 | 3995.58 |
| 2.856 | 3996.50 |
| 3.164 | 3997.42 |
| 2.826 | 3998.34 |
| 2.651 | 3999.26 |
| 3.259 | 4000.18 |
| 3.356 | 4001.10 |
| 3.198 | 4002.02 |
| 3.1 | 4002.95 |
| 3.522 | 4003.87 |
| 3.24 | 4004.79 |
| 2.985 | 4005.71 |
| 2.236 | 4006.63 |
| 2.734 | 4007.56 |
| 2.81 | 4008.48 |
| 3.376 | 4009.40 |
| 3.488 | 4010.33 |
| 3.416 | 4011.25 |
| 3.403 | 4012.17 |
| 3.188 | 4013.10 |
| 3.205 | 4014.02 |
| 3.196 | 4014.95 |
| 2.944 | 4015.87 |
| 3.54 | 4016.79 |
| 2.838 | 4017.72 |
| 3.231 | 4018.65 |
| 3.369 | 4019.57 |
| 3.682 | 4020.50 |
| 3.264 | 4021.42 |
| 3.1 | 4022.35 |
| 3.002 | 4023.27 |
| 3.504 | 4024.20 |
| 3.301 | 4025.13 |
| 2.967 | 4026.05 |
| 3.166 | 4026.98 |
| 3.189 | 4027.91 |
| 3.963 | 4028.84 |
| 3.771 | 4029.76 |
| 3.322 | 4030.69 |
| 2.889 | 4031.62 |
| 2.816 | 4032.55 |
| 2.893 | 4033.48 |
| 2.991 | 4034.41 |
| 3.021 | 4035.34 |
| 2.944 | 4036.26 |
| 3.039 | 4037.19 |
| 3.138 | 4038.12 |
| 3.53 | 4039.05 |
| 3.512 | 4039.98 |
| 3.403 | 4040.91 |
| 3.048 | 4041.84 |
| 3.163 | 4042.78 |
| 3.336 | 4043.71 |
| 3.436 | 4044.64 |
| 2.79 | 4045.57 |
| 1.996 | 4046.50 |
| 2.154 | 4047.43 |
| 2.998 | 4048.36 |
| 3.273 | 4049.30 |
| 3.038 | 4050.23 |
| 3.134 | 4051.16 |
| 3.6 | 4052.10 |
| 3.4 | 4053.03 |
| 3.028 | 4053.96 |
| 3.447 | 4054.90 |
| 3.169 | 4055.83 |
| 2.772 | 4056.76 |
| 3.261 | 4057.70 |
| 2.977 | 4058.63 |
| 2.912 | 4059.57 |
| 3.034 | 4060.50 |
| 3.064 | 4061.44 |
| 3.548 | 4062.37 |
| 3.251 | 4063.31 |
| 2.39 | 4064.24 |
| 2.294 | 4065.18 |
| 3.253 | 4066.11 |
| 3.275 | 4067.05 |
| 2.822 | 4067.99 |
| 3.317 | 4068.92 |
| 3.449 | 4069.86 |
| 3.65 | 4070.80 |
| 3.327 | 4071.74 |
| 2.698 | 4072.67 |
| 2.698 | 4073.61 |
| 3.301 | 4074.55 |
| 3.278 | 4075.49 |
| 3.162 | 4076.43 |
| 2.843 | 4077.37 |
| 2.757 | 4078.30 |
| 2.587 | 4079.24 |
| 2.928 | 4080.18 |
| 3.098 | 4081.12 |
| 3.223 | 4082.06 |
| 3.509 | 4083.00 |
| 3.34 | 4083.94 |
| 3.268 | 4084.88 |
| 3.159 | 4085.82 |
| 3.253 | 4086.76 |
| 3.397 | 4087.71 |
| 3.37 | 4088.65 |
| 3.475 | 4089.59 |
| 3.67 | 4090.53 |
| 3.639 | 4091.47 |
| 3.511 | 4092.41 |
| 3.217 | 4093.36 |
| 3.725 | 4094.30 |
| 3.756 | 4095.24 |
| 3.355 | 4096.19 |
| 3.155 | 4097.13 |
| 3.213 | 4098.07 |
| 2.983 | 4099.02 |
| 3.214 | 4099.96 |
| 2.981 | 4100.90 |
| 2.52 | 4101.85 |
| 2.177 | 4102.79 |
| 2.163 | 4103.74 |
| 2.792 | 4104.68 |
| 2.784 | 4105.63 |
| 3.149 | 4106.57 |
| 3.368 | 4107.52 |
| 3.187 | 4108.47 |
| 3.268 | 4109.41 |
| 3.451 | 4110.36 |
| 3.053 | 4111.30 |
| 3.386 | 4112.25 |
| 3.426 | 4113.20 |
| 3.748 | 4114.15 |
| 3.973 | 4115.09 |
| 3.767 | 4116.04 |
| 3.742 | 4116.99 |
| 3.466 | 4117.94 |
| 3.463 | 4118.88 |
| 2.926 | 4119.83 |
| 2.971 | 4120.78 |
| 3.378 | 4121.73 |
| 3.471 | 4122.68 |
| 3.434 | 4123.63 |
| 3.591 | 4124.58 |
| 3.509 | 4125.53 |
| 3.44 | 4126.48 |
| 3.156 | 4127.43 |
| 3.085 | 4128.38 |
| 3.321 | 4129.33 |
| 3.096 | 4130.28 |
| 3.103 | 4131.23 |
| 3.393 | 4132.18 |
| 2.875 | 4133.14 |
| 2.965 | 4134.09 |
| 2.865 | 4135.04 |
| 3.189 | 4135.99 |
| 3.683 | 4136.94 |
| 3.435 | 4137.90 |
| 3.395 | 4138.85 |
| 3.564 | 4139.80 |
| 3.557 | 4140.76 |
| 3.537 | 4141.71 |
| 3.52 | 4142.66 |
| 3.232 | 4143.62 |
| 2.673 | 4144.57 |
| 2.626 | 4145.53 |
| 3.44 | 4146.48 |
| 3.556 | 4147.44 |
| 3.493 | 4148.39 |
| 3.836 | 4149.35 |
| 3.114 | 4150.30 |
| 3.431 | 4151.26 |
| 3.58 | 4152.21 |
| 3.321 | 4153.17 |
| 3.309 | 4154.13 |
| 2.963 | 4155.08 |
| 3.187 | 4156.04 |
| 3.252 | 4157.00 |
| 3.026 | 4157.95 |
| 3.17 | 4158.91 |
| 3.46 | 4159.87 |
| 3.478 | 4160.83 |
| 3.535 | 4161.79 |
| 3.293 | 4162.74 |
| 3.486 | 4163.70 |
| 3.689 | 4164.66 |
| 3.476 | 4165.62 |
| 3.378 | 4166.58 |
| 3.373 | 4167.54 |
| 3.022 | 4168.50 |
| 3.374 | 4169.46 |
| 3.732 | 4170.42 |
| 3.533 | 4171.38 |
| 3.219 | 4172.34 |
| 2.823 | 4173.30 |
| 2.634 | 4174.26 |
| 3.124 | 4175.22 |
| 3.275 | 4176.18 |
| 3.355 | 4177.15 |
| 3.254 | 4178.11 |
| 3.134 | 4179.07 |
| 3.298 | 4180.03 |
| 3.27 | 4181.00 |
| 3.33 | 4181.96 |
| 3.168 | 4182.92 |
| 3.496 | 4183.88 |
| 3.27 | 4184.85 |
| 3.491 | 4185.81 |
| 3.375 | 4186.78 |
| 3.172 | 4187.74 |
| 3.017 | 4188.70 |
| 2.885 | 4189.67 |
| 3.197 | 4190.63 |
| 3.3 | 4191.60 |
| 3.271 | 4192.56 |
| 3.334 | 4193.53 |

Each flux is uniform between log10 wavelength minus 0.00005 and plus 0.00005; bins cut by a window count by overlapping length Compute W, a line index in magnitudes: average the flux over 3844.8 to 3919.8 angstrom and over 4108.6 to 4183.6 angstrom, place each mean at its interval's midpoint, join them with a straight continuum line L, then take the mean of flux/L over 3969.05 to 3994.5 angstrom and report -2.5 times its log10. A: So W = 0.15 mag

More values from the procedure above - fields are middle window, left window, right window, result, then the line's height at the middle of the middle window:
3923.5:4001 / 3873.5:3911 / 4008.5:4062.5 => 0.302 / 2.72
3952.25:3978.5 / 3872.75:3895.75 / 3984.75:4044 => 0.474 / 2.79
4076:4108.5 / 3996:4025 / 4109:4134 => 0.055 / 3.3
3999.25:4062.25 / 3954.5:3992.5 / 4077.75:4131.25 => -0.195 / 2.64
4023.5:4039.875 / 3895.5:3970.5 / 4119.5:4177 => -0.229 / 2.6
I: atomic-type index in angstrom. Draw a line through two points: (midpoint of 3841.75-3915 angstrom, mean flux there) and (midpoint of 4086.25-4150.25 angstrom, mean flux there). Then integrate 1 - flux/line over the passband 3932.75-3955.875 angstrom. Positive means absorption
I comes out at 7.6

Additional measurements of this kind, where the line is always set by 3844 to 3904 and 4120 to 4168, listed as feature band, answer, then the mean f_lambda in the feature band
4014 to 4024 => -1.3 angstrom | 3.22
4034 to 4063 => -1.3 angstrom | 3.1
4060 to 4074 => -0.2 angstrom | 3.07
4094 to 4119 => -0.4 angstrom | 3.23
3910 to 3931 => 1.7 angstrom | 2.3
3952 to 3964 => 1.0 angstrom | 2.42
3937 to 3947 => 4.1 angstrom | 1.52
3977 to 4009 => -2.4 angstrom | 2.97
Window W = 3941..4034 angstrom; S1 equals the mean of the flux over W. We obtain 2.63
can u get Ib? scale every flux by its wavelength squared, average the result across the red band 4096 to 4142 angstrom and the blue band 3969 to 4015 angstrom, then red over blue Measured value 1.27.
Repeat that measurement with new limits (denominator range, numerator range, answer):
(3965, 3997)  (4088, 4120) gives 1.53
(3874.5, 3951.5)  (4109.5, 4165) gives 1.80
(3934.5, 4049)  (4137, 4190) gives 1.39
